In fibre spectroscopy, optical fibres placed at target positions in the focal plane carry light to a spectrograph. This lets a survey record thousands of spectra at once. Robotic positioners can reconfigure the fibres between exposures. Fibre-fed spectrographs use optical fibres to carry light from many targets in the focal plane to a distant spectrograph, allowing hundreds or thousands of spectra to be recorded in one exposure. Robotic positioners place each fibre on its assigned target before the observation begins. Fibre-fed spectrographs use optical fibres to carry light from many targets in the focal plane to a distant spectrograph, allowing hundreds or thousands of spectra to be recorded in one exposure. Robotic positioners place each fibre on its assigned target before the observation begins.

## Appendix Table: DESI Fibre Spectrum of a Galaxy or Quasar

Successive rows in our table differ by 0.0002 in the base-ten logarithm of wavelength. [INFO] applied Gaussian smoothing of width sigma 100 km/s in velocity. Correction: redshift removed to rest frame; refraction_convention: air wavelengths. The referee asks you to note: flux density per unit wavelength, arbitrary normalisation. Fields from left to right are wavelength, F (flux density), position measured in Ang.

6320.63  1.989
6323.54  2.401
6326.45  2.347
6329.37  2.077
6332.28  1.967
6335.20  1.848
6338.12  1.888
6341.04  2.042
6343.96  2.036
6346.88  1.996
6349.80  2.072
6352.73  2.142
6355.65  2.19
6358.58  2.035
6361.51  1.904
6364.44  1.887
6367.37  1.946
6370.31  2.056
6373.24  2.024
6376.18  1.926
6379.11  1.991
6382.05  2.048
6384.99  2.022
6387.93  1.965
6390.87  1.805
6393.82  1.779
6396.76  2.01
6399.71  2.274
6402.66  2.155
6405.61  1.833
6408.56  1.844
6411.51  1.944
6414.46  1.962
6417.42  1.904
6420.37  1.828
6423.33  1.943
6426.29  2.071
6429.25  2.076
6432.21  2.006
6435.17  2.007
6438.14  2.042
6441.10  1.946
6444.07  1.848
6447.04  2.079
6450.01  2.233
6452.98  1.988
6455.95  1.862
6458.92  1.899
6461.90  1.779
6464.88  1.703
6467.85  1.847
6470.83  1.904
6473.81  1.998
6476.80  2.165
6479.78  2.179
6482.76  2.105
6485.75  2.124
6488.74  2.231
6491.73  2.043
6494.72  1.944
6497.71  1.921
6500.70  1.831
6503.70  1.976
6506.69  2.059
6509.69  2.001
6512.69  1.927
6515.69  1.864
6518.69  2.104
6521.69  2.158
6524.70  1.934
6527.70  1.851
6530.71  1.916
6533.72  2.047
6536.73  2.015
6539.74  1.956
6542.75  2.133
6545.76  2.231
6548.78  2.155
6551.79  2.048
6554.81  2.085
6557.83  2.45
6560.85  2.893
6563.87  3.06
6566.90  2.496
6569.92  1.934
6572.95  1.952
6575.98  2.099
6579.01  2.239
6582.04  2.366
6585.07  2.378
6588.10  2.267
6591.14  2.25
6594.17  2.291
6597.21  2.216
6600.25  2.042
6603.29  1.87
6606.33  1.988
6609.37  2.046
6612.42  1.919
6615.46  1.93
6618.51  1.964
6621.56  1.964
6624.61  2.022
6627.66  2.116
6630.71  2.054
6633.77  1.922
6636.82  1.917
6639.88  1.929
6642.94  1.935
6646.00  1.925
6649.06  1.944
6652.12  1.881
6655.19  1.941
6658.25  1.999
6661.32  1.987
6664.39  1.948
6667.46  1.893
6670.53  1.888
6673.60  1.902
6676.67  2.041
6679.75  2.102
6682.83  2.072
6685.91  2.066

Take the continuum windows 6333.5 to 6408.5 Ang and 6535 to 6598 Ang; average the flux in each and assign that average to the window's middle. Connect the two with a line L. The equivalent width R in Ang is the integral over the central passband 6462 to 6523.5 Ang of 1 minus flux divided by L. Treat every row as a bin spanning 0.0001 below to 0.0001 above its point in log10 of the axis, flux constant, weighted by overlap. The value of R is 4.6 Ang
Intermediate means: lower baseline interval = 1.99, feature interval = 2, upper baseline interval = 2.26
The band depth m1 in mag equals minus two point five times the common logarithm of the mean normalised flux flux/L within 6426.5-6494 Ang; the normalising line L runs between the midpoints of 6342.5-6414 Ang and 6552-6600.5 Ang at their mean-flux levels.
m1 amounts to 0.06 mag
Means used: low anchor 1.99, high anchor 2.31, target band 2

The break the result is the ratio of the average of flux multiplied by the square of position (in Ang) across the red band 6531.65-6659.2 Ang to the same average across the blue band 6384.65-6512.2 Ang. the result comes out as 1.12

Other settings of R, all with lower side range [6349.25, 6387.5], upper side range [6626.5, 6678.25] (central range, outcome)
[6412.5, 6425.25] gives 0.6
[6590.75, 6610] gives -1.3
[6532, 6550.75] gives -1.0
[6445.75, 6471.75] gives 1.0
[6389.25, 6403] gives 0.1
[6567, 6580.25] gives -0.9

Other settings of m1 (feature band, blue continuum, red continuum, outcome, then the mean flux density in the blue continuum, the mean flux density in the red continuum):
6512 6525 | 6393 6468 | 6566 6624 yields 0.018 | 1.96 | 2.11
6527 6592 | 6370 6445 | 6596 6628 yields -0.118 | 1.97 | 2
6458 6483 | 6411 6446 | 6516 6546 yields 0.023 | 1.97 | 2.02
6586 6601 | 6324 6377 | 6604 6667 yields -0.132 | 2.03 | 1.96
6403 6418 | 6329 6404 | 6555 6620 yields 0.070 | 2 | 2.22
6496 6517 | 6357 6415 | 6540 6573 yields 0.143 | 1.97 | 2.32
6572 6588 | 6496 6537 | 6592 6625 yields -0.109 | 1.97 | 2.03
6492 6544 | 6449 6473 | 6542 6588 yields 0.074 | 1.9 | 2.3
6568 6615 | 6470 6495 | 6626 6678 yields -0.064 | 2.09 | 1.95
